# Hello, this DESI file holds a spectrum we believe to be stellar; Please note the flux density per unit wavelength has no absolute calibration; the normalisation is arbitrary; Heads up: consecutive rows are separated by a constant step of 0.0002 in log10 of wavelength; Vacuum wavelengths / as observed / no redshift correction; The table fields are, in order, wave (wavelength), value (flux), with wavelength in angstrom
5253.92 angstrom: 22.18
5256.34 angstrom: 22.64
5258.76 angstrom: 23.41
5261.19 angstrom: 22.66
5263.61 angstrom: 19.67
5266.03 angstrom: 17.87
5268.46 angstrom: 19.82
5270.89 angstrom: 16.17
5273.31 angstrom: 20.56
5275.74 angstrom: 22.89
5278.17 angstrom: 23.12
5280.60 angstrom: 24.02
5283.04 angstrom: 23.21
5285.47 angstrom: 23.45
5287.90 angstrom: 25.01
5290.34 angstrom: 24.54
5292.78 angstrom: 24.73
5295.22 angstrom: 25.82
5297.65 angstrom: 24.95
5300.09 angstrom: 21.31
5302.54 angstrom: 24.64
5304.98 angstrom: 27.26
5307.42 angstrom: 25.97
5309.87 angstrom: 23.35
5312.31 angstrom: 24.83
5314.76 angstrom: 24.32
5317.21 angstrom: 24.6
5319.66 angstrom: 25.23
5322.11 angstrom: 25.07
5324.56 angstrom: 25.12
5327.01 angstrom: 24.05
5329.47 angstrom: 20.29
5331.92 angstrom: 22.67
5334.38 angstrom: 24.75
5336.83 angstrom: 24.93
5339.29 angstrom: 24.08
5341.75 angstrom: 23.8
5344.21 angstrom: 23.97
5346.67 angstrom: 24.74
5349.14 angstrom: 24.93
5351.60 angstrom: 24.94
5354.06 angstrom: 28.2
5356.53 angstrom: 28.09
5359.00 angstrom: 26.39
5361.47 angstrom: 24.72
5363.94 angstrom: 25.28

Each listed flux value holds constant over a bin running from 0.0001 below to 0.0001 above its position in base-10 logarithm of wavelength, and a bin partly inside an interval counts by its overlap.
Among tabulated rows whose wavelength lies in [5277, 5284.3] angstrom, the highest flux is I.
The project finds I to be 24.02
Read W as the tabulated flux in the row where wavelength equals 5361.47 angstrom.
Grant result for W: 24.72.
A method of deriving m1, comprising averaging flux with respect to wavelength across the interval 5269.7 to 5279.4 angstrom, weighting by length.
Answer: 20.7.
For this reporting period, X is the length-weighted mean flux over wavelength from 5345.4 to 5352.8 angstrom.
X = 24.9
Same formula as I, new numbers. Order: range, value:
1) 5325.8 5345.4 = 24.93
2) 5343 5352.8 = 24.94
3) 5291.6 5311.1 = 27.26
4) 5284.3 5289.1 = 25.01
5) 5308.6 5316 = 24.83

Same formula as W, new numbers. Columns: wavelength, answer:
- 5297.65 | 24.95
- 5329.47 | 20.29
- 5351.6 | 24.94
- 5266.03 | 17.87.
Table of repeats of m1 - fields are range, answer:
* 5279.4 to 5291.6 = 24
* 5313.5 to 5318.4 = 24.4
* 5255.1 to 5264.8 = 22.1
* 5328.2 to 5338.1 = 23.2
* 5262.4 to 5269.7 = 19.1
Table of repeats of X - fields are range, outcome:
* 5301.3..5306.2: 25.9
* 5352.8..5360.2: 27.5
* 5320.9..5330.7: 23.6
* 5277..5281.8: 23.6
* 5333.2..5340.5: 24.6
